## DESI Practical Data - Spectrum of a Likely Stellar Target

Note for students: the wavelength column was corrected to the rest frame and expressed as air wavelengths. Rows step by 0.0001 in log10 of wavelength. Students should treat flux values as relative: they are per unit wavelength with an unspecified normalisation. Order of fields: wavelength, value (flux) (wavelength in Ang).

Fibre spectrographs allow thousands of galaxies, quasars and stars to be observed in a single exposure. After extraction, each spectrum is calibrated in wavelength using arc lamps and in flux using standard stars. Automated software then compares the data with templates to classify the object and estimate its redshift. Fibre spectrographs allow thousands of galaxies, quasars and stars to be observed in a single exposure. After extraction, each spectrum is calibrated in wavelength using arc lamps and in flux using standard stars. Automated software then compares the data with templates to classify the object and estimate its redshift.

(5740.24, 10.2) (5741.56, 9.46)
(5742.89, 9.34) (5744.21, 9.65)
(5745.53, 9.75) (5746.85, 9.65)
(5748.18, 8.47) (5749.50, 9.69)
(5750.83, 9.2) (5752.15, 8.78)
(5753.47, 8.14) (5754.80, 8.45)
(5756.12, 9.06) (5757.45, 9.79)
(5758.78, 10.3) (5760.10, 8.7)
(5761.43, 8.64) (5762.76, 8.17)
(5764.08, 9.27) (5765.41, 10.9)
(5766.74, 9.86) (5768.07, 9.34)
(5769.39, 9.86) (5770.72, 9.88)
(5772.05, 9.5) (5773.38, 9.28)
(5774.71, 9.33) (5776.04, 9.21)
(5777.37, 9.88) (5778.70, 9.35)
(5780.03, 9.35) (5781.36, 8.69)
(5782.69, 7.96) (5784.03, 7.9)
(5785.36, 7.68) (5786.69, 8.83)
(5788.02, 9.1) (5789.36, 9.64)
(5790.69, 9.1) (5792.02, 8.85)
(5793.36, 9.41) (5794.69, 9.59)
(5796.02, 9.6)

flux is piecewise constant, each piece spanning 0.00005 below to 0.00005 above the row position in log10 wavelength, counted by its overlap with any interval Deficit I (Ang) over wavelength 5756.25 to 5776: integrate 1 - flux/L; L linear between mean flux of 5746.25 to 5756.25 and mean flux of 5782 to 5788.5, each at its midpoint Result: -1.9 Ang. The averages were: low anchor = 8.92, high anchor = 8.27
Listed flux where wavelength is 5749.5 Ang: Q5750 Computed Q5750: 9.69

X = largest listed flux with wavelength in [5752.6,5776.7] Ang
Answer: 10.9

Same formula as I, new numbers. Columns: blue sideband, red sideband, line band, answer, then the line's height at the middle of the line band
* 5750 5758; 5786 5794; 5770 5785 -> -0.1 Ang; 9.06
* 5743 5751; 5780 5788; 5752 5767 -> -0.2 Ang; 9.06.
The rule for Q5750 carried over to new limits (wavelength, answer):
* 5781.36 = 8.69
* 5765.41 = 10.9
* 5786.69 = 8.83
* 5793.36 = 9.41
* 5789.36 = 9.64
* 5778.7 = 9.35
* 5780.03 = 9.35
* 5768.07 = 9.34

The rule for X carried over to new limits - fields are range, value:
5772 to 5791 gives 9.88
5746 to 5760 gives 10.3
